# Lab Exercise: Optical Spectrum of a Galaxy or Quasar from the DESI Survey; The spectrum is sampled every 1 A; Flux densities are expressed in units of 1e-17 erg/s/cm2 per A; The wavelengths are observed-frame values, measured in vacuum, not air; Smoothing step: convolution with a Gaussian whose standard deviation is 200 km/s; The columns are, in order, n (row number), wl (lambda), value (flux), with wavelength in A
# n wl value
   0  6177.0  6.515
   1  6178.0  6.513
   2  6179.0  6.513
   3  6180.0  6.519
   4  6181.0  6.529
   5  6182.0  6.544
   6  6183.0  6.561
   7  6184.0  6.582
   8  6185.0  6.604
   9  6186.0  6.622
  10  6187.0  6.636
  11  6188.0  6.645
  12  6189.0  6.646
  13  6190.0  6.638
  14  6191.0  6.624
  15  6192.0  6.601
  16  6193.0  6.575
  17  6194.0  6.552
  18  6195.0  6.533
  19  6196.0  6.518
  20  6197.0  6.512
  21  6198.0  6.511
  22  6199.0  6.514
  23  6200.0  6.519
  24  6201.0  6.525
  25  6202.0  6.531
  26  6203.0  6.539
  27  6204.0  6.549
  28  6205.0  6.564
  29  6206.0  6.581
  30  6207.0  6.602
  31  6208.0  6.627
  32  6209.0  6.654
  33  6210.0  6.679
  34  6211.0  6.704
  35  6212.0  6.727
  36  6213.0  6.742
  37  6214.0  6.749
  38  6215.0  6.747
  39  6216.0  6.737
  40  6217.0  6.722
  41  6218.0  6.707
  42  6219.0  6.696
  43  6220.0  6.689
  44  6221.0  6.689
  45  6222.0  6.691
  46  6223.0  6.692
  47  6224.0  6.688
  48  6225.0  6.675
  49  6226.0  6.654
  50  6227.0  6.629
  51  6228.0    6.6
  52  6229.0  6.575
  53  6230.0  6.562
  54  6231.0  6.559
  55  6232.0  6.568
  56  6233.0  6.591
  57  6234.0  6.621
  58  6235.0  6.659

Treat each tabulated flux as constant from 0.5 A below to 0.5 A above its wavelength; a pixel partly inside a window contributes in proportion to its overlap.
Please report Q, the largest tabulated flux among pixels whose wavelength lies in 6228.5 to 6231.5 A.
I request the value 6.575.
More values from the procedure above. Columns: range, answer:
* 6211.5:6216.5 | 6.749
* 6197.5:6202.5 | 6.531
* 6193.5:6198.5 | 6.552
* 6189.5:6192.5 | 6.638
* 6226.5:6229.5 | 6.629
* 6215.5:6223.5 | 6.737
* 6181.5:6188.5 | 6.645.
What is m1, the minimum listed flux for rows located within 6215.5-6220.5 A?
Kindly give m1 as 6.689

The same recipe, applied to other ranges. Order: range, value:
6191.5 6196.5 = 6.518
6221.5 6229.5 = 6.575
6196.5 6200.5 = 6.511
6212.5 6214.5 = 6.742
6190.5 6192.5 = 6.601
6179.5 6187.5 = 6.519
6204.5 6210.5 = 6.564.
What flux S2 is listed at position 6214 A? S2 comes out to 6.749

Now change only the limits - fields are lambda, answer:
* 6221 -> 6.689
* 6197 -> 6.512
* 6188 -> 6.645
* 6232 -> 6.568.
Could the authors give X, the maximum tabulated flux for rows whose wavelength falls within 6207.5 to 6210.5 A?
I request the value 6.679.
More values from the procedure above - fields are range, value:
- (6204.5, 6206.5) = 6.581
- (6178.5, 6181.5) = 6.529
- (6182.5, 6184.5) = 6.582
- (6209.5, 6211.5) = 6.704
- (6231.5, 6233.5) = 6.591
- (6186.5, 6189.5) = 6.646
